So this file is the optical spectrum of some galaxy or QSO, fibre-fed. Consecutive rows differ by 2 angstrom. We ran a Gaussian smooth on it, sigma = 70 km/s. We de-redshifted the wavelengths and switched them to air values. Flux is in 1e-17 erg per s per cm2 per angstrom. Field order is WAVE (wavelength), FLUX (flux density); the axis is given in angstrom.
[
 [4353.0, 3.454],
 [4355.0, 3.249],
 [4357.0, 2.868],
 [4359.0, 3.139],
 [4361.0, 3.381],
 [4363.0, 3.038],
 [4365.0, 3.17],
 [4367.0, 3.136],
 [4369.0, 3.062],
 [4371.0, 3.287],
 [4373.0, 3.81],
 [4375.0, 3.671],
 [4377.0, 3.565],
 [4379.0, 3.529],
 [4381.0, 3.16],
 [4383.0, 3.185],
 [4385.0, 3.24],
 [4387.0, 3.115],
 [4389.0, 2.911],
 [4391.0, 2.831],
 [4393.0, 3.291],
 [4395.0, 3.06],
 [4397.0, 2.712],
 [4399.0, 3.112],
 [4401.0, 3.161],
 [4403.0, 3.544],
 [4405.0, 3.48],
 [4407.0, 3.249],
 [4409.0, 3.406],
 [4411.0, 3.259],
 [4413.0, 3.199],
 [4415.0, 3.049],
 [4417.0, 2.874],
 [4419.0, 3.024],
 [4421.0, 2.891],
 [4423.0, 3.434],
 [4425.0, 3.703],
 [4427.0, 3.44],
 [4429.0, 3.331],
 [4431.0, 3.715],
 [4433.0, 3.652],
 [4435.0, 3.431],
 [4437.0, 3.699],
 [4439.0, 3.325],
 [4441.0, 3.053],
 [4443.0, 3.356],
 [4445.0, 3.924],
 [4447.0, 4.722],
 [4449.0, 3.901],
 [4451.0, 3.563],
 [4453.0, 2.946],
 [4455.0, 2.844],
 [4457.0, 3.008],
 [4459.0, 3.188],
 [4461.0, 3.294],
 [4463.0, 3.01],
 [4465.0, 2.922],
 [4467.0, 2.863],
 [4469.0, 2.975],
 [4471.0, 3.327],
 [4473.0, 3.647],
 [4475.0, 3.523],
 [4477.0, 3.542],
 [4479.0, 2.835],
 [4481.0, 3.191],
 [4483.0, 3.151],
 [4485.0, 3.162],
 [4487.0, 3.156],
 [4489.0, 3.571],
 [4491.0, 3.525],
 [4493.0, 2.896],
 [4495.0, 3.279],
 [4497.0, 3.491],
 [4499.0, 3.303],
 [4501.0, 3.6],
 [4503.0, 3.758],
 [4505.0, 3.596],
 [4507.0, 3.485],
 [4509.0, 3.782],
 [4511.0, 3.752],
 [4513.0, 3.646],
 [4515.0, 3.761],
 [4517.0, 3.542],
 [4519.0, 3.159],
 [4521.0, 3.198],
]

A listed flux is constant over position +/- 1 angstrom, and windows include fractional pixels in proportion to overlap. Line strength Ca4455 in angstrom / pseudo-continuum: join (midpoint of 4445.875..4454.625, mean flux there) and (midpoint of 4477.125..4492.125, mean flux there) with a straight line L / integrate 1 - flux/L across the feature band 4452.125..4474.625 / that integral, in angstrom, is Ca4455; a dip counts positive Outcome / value 2.7 angstrom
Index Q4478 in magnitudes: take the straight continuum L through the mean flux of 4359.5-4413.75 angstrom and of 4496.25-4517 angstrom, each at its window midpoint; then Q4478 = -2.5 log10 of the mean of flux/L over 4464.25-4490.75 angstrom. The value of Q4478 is 0.09 mag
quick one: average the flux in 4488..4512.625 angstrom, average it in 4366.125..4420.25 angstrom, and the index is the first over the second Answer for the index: 1.09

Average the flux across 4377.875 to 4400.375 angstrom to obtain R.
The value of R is 3.11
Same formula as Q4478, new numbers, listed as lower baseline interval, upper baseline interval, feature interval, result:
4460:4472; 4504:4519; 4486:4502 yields 0.02 mag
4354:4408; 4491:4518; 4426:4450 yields -0.08 mag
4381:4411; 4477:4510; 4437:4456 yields -0.08 mag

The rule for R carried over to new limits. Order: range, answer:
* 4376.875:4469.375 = 3.28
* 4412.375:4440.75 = 3.33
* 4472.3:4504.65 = 3.35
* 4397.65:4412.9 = 3.3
